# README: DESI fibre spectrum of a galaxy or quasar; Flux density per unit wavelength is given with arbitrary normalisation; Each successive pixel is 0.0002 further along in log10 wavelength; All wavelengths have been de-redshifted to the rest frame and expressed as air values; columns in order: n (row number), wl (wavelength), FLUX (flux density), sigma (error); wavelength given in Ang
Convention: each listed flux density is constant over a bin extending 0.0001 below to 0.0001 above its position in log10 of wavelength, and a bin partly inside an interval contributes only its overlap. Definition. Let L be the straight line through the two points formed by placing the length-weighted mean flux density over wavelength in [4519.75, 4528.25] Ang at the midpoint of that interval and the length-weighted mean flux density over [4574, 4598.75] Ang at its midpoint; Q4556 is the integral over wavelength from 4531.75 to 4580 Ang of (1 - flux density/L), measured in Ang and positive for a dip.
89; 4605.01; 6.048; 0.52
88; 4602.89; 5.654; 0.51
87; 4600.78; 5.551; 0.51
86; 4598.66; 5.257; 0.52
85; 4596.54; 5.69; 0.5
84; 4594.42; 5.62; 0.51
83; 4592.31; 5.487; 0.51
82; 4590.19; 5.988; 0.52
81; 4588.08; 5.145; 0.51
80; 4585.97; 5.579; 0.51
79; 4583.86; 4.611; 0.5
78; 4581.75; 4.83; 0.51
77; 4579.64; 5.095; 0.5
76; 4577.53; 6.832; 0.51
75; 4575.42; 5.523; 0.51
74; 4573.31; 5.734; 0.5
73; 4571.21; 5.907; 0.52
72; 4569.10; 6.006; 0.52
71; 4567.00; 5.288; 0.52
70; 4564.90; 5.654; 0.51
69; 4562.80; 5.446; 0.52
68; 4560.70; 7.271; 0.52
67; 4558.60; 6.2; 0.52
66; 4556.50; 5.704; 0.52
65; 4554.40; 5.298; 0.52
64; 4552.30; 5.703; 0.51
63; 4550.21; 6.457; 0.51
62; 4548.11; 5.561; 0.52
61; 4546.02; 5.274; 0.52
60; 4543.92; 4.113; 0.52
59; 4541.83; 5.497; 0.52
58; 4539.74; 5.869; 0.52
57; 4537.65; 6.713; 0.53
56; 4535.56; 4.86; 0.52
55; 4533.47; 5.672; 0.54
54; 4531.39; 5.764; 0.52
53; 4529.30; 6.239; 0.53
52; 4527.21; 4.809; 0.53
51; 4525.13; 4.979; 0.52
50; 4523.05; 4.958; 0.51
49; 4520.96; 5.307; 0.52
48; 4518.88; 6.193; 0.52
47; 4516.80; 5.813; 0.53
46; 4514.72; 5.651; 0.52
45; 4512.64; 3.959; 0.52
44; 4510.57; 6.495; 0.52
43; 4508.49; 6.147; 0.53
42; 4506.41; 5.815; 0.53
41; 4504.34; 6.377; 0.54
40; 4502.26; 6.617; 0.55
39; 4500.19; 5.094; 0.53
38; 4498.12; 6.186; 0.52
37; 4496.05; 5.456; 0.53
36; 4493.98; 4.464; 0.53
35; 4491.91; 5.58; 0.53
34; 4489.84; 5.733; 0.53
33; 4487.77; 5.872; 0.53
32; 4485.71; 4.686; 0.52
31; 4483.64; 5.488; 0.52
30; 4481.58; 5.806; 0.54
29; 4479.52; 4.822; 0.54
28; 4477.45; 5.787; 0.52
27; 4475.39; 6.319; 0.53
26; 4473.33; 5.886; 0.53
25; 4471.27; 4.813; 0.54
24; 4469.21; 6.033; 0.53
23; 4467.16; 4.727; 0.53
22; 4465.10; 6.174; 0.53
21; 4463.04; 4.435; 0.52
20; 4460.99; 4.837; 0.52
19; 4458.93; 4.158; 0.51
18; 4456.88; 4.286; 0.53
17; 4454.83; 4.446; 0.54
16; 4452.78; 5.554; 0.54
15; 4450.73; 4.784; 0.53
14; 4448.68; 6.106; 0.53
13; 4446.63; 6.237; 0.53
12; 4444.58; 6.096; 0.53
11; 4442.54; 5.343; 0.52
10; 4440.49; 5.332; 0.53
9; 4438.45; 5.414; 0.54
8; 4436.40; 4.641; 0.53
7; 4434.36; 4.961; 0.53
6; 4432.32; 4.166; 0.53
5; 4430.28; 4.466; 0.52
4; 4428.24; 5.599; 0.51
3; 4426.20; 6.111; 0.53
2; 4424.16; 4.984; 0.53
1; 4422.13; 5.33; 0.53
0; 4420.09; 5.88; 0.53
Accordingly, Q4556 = -4.3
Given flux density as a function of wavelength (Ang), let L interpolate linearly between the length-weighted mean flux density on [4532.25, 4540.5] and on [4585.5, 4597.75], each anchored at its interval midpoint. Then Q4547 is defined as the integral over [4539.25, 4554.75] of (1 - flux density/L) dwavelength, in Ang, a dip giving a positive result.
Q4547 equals 0.7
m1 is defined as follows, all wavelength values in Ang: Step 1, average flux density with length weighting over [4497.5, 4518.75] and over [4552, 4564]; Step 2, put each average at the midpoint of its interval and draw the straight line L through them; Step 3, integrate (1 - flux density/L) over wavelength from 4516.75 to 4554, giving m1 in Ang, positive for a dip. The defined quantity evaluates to 2.3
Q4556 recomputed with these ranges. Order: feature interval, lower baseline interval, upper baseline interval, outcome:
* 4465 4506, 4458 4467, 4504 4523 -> -2.67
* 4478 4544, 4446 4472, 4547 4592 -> -2.06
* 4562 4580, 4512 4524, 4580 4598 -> -1.32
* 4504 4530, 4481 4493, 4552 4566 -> 0.49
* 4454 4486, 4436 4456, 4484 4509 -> 1.99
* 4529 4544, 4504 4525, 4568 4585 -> -0.15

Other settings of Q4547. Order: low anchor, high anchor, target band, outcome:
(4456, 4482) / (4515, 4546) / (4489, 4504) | -0.79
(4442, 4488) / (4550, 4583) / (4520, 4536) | 0.77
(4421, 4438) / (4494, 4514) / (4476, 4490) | 0.18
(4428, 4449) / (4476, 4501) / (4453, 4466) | 1.41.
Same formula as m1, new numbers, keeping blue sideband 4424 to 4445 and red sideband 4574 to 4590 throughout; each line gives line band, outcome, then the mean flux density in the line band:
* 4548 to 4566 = -1.9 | 5.94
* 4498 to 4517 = -1.8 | 5.8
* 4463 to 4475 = -0.6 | 5.47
